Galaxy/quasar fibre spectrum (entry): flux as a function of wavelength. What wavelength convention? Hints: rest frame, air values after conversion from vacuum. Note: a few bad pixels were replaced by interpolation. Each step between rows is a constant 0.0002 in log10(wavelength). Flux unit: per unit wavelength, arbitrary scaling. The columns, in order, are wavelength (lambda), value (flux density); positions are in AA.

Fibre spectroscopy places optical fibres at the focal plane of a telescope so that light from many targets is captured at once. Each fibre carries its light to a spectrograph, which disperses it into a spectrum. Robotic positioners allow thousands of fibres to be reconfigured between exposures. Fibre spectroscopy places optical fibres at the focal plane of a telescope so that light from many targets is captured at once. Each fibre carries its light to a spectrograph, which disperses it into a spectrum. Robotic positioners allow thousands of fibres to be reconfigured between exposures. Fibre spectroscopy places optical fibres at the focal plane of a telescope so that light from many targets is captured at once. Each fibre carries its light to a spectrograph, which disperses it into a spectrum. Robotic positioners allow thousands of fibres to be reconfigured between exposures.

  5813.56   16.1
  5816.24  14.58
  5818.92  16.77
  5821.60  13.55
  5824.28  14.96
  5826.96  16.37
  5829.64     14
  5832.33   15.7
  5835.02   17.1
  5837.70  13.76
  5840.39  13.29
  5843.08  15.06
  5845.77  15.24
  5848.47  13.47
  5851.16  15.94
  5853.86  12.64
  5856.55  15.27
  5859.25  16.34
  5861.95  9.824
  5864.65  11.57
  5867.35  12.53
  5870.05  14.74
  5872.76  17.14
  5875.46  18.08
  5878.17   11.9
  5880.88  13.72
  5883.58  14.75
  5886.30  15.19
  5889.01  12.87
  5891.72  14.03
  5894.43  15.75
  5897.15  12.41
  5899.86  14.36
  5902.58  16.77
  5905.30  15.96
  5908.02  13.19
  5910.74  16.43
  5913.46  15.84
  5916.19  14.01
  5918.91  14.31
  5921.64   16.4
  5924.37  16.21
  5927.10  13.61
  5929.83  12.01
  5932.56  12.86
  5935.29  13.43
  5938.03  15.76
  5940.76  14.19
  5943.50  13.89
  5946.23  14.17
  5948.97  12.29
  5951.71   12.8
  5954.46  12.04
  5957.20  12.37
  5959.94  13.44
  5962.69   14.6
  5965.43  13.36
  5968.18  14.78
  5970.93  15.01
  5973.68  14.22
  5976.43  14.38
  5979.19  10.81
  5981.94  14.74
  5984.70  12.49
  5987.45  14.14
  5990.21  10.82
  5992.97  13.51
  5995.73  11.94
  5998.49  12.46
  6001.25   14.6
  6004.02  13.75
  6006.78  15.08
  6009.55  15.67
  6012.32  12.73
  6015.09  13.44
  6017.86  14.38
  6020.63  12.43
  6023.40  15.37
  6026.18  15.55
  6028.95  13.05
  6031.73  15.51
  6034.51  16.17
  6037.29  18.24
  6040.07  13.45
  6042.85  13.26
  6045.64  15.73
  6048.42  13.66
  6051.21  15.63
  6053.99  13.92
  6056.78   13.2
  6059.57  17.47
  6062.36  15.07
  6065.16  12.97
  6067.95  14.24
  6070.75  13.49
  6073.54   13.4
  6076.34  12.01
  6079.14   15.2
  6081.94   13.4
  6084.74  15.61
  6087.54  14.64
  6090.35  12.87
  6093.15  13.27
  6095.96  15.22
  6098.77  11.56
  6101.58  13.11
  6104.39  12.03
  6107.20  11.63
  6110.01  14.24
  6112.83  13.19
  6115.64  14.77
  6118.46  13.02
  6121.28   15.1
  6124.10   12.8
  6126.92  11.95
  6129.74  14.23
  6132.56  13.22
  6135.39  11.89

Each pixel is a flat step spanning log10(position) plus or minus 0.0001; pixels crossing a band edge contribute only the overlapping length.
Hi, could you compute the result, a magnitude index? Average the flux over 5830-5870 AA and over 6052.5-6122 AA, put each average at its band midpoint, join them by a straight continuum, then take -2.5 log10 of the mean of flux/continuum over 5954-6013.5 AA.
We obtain 0.03 mag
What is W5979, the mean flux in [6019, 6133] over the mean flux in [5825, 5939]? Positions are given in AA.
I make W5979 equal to 0.97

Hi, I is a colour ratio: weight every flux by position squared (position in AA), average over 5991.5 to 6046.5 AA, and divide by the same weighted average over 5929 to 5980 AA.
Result 1.08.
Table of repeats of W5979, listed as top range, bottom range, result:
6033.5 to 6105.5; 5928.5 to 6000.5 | 1.06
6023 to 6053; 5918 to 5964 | 1.09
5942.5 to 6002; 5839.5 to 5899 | 0.94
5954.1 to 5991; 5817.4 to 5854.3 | 0.90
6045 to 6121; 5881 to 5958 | 0.98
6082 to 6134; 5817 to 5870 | 0.94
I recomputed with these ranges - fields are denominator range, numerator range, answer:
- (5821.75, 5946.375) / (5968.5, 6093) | 1.02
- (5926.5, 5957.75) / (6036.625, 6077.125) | 1.12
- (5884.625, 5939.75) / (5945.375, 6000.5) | 0.93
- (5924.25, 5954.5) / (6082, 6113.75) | 1.04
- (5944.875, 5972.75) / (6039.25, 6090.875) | 1.09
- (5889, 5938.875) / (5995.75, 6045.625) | 1.02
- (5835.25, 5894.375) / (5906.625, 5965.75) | 1.00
